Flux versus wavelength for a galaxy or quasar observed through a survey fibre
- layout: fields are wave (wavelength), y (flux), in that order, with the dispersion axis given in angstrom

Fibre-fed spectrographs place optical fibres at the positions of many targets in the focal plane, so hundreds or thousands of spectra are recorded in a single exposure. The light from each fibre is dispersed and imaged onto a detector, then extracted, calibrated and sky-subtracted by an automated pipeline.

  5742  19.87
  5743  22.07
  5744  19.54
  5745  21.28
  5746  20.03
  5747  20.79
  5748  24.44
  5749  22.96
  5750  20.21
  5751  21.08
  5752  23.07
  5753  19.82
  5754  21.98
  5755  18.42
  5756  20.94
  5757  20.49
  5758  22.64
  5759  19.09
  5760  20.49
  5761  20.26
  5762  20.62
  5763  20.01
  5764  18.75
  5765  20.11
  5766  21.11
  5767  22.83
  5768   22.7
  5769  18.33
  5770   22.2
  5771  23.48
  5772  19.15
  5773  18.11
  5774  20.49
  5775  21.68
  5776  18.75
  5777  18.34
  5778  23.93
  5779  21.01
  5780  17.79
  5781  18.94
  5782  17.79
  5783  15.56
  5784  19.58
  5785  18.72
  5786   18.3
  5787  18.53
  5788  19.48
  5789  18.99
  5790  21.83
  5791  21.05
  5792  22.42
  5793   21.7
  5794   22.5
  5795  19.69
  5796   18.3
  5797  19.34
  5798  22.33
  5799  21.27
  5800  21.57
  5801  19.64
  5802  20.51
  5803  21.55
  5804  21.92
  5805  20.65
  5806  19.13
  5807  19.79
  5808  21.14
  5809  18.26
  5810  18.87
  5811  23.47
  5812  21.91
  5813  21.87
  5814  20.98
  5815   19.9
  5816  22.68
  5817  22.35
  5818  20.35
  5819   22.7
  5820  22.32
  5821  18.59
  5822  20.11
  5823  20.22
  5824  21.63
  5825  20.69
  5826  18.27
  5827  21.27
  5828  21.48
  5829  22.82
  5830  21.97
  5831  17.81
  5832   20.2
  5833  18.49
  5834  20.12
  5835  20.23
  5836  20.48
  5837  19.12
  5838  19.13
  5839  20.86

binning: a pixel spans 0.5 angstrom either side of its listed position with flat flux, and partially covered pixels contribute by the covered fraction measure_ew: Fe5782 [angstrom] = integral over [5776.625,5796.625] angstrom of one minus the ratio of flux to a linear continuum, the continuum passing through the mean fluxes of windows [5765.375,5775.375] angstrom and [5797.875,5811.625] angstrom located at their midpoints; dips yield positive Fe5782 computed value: 1.07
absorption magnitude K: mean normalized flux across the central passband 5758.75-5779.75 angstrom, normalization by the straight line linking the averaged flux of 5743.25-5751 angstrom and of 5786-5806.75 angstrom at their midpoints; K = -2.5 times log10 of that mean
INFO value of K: 0.02 mag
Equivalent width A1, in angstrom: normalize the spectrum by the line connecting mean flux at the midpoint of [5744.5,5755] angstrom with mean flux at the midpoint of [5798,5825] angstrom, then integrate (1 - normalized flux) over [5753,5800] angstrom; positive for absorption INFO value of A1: 2.2 angstrom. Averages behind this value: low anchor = 21.4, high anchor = 20.9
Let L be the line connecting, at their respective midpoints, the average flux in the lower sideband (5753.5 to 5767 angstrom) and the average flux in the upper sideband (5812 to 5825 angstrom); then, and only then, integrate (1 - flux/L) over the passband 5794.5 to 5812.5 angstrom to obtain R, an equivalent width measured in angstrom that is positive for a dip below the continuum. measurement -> 0.4 angstrom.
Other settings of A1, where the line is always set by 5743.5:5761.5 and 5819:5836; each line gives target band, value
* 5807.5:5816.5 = -0.2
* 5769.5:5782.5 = 0.4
